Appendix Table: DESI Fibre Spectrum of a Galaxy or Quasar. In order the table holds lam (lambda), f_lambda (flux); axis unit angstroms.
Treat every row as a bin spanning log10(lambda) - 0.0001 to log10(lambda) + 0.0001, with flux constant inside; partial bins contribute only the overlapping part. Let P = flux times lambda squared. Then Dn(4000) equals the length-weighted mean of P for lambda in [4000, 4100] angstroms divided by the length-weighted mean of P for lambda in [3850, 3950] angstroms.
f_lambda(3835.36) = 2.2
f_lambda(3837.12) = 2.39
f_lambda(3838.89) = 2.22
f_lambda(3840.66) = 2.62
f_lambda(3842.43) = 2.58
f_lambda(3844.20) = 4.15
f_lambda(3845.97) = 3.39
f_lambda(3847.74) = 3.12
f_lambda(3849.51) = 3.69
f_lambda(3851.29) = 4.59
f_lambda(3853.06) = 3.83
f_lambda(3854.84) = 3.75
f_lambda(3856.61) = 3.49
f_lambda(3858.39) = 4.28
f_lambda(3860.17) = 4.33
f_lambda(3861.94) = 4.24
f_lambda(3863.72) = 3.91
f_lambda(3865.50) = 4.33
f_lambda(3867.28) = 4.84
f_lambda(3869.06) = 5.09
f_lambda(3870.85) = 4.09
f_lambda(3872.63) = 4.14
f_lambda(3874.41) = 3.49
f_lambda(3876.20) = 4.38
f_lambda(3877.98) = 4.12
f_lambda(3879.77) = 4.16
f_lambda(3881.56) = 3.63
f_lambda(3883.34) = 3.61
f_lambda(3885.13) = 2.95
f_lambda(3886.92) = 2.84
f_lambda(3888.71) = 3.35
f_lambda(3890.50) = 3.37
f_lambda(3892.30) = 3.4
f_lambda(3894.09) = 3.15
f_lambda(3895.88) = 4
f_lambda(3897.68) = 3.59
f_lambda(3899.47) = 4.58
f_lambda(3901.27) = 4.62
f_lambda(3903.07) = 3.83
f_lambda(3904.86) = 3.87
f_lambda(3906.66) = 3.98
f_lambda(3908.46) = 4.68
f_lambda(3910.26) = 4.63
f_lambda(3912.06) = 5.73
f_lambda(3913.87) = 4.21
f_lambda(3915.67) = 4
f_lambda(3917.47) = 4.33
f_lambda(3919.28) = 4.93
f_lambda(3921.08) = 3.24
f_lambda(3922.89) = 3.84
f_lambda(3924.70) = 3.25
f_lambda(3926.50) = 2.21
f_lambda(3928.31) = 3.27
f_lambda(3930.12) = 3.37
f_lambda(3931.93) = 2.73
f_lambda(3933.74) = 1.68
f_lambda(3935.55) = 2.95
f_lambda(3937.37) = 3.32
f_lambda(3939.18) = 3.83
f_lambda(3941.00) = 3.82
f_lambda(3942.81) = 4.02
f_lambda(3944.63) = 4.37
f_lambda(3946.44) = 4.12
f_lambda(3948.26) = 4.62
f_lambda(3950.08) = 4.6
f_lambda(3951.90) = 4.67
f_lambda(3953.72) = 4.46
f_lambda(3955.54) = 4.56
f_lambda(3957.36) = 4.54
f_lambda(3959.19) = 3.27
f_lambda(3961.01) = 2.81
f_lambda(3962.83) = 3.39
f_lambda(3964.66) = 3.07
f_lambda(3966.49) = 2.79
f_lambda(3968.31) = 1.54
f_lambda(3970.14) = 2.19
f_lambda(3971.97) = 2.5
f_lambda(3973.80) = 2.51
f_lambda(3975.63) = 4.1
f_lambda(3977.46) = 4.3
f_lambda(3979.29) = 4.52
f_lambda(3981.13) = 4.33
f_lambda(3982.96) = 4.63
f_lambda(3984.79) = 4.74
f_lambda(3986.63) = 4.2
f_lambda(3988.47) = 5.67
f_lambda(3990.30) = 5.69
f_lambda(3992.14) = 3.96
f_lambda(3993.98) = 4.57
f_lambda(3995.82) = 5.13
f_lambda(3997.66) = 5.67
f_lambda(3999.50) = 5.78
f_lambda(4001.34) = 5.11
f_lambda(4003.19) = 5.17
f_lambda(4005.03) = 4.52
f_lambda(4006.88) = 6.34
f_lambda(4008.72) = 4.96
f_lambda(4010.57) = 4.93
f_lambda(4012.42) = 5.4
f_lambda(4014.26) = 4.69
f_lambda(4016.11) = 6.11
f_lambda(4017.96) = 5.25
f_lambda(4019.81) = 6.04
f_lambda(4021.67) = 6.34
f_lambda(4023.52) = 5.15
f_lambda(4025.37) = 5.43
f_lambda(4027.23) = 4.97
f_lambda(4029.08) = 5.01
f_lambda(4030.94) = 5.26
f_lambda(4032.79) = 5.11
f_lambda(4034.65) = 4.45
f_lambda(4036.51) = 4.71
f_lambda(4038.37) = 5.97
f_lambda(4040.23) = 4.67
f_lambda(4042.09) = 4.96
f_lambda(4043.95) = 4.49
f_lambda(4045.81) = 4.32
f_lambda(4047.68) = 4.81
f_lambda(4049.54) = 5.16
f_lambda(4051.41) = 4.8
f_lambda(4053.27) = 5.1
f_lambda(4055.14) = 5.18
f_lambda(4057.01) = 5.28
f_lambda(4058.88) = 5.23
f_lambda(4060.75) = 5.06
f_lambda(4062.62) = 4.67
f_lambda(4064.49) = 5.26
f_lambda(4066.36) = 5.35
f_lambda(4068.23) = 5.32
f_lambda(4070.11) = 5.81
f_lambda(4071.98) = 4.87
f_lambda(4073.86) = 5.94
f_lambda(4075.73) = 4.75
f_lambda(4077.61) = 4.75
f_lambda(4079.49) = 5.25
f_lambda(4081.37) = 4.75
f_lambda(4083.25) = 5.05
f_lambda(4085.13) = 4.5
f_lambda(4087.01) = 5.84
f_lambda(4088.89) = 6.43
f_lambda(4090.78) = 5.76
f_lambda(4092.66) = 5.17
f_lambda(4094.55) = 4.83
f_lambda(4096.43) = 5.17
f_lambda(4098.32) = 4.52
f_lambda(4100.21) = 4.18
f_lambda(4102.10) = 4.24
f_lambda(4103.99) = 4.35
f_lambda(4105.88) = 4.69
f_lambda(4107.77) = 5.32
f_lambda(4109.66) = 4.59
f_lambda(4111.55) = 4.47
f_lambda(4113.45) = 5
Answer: 1.4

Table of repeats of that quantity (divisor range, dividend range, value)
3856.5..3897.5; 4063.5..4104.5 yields 1.46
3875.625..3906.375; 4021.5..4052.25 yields 1.44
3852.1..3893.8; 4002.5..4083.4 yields 1.44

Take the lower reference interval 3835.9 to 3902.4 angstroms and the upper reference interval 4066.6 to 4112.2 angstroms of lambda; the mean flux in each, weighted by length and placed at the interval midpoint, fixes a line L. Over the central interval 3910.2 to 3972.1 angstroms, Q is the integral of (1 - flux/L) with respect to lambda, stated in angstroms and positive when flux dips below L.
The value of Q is 7.8 angstroms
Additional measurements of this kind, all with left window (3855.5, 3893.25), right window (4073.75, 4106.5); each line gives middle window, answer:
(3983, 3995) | -0.84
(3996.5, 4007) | -1.87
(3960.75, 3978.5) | 5.87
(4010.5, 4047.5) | -3.82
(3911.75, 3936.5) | 3.86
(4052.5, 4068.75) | -1.07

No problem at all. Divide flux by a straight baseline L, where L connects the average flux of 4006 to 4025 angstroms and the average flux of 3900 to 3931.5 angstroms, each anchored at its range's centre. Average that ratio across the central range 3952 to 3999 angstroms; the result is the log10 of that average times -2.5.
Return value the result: 0.23 mag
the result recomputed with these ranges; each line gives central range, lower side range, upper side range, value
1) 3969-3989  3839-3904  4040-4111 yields 0.14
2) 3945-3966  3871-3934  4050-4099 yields 0.05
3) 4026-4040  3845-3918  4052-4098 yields -0.02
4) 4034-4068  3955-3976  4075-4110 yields -0.15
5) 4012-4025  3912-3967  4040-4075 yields -0.20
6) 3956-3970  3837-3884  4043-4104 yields 0.40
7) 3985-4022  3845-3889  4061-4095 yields -0.10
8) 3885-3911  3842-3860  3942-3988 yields -0.01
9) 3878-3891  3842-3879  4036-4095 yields 0.19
